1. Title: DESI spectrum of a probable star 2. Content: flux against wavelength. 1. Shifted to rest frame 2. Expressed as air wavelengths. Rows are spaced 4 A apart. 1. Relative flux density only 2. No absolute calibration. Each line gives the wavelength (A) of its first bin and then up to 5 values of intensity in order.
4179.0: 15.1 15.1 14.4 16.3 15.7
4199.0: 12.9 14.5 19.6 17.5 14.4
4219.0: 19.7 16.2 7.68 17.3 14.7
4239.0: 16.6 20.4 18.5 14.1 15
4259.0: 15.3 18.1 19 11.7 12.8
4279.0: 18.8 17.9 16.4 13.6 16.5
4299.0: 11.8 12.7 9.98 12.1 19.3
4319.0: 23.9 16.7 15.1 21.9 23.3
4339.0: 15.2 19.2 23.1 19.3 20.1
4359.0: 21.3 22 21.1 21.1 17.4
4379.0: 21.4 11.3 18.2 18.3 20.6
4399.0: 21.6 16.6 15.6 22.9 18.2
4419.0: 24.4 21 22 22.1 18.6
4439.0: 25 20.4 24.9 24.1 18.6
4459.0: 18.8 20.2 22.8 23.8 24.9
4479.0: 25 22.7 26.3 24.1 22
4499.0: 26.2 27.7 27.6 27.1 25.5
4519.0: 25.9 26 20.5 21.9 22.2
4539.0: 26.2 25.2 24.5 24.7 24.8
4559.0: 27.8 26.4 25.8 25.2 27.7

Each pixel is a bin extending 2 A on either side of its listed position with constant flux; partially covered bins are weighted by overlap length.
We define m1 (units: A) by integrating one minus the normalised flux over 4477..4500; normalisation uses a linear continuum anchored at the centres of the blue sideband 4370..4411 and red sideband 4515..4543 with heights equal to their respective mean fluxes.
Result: -2.00 A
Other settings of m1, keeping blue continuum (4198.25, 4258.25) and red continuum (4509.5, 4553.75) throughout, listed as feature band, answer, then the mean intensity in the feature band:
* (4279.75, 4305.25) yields 4.0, 15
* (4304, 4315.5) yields 3.3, 13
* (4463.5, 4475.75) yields -0.3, 23.3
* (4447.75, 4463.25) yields 1.1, 20.8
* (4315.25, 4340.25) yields -0.9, 19.5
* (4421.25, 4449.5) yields -0.3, 22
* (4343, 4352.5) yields -0.8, 20.9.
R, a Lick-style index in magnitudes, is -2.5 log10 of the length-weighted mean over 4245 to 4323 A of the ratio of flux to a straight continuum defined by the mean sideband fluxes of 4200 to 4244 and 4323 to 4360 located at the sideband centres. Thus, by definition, 0.14 mag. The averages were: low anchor 16.1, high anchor 19.6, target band 15.7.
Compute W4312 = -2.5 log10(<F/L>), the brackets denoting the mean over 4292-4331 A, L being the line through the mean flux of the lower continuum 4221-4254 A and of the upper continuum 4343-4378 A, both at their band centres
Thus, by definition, 0.194 mag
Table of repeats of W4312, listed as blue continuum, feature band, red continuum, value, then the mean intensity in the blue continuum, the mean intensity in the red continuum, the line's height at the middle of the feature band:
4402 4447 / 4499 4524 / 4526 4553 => -0.16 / 20.9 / 23.7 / 23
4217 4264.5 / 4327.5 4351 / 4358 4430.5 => -0.09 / 16.1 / 19.7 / 18.4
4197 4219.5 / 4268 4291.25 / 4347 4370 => 0.19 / 16.2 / 21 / 18.5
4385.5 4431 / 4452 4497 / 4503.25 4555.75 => 0.00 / 20.1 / 24.9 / 22.7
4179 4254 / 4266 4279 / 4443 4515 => 0.18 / 15.8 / 23.9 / 17.5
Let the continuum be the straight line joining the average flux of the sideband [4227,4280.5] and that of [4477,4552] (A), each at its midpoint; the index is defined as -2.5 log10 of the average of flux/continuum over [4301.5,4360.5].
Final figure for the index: 0.03 mag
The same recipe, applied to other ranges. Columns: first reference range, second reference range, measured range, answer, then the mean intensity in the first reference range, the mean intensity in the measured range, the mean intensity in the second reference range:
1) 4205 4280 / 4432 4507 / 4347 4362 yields -0.06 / 16.1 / 20.7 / 23.2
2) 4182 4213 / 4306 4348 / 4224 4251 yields 0.05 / 15.8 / 15.7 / 18.2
